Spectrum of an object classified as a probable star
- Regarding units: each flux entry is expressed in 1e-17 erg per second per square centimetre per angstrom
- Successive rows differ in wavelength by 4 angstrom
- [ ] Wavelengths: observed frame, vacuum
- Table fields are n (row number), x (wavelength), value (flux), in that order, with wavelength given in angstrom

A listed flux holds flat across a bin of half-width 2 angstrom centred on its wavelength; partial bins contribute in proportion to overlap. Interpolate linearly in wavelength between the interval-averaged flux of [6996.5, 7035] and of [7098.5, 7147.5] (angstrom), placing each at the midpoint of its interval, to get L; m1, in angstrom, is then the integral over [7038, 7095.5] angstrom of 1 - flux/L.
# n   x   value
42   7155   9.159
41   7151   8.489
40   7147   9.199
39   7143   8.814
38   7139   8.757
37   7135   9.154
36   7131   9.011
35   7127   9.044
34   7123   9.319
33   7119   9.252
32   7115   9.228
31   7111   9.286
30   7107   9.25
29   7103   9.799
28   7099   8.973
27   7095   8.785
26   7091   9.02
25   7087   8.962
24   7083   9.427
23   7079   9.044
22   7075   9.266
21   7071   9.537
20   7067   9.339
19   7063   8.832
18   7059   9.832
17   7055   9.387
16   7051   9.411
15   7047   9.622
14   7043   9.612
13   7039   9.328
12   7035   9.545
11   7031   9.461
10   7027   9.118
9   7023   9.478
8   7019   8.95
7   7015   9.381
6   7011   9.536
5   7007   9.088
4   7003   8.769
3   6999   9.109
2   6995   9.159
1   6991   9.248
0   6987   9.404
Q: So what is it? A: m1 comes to -0.7 angstrom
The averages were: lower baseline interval 9.23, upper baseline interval 9.17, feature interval 9.31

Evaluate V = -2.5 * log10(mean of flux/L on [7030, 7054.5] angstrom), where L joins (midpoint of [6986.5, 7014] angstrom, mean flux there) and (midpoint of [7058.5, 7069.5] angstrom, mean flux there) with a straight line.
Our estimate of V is -0.029 mag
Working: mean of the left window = 9.18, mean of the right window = 9.28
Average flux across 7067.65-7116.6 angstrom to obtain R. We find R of 9.22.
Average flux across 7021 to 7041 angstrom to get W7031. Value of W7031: 9.39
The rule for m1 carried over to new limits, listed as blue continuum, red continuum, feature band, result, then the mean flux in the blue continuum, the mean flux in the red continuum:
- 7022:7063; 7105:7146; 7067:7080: 0.0 angstrom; 9.45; 9.11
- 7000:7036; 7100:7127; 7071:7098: 0.5 angstrom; 9.25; 9.32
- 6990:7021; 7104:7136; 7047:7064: -0.5 angstrom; 9.15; 9.21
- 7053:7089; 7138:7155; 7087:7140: -0.6 angstrom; 9.29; 8.86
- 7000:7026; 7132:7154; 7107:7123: -0.5 angstrom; 9.19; 8.9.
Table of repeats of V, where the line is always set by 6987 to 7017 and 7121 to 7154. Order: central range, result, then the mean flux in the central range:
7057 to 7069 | -0.03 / 9.33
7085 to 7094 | 0.01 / 8.97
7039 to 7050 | -0.05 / 9.55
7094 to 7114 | -0.02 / 9.24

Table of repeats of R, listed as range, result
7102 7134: 9.25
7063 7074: 9.31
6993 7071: 9.32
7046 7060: 9.54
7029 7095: 9.33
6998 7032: 9.21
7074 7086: 9.22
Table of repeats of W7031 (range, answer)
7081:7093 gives 9.14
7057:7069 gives 9.33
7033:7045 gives 9.49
